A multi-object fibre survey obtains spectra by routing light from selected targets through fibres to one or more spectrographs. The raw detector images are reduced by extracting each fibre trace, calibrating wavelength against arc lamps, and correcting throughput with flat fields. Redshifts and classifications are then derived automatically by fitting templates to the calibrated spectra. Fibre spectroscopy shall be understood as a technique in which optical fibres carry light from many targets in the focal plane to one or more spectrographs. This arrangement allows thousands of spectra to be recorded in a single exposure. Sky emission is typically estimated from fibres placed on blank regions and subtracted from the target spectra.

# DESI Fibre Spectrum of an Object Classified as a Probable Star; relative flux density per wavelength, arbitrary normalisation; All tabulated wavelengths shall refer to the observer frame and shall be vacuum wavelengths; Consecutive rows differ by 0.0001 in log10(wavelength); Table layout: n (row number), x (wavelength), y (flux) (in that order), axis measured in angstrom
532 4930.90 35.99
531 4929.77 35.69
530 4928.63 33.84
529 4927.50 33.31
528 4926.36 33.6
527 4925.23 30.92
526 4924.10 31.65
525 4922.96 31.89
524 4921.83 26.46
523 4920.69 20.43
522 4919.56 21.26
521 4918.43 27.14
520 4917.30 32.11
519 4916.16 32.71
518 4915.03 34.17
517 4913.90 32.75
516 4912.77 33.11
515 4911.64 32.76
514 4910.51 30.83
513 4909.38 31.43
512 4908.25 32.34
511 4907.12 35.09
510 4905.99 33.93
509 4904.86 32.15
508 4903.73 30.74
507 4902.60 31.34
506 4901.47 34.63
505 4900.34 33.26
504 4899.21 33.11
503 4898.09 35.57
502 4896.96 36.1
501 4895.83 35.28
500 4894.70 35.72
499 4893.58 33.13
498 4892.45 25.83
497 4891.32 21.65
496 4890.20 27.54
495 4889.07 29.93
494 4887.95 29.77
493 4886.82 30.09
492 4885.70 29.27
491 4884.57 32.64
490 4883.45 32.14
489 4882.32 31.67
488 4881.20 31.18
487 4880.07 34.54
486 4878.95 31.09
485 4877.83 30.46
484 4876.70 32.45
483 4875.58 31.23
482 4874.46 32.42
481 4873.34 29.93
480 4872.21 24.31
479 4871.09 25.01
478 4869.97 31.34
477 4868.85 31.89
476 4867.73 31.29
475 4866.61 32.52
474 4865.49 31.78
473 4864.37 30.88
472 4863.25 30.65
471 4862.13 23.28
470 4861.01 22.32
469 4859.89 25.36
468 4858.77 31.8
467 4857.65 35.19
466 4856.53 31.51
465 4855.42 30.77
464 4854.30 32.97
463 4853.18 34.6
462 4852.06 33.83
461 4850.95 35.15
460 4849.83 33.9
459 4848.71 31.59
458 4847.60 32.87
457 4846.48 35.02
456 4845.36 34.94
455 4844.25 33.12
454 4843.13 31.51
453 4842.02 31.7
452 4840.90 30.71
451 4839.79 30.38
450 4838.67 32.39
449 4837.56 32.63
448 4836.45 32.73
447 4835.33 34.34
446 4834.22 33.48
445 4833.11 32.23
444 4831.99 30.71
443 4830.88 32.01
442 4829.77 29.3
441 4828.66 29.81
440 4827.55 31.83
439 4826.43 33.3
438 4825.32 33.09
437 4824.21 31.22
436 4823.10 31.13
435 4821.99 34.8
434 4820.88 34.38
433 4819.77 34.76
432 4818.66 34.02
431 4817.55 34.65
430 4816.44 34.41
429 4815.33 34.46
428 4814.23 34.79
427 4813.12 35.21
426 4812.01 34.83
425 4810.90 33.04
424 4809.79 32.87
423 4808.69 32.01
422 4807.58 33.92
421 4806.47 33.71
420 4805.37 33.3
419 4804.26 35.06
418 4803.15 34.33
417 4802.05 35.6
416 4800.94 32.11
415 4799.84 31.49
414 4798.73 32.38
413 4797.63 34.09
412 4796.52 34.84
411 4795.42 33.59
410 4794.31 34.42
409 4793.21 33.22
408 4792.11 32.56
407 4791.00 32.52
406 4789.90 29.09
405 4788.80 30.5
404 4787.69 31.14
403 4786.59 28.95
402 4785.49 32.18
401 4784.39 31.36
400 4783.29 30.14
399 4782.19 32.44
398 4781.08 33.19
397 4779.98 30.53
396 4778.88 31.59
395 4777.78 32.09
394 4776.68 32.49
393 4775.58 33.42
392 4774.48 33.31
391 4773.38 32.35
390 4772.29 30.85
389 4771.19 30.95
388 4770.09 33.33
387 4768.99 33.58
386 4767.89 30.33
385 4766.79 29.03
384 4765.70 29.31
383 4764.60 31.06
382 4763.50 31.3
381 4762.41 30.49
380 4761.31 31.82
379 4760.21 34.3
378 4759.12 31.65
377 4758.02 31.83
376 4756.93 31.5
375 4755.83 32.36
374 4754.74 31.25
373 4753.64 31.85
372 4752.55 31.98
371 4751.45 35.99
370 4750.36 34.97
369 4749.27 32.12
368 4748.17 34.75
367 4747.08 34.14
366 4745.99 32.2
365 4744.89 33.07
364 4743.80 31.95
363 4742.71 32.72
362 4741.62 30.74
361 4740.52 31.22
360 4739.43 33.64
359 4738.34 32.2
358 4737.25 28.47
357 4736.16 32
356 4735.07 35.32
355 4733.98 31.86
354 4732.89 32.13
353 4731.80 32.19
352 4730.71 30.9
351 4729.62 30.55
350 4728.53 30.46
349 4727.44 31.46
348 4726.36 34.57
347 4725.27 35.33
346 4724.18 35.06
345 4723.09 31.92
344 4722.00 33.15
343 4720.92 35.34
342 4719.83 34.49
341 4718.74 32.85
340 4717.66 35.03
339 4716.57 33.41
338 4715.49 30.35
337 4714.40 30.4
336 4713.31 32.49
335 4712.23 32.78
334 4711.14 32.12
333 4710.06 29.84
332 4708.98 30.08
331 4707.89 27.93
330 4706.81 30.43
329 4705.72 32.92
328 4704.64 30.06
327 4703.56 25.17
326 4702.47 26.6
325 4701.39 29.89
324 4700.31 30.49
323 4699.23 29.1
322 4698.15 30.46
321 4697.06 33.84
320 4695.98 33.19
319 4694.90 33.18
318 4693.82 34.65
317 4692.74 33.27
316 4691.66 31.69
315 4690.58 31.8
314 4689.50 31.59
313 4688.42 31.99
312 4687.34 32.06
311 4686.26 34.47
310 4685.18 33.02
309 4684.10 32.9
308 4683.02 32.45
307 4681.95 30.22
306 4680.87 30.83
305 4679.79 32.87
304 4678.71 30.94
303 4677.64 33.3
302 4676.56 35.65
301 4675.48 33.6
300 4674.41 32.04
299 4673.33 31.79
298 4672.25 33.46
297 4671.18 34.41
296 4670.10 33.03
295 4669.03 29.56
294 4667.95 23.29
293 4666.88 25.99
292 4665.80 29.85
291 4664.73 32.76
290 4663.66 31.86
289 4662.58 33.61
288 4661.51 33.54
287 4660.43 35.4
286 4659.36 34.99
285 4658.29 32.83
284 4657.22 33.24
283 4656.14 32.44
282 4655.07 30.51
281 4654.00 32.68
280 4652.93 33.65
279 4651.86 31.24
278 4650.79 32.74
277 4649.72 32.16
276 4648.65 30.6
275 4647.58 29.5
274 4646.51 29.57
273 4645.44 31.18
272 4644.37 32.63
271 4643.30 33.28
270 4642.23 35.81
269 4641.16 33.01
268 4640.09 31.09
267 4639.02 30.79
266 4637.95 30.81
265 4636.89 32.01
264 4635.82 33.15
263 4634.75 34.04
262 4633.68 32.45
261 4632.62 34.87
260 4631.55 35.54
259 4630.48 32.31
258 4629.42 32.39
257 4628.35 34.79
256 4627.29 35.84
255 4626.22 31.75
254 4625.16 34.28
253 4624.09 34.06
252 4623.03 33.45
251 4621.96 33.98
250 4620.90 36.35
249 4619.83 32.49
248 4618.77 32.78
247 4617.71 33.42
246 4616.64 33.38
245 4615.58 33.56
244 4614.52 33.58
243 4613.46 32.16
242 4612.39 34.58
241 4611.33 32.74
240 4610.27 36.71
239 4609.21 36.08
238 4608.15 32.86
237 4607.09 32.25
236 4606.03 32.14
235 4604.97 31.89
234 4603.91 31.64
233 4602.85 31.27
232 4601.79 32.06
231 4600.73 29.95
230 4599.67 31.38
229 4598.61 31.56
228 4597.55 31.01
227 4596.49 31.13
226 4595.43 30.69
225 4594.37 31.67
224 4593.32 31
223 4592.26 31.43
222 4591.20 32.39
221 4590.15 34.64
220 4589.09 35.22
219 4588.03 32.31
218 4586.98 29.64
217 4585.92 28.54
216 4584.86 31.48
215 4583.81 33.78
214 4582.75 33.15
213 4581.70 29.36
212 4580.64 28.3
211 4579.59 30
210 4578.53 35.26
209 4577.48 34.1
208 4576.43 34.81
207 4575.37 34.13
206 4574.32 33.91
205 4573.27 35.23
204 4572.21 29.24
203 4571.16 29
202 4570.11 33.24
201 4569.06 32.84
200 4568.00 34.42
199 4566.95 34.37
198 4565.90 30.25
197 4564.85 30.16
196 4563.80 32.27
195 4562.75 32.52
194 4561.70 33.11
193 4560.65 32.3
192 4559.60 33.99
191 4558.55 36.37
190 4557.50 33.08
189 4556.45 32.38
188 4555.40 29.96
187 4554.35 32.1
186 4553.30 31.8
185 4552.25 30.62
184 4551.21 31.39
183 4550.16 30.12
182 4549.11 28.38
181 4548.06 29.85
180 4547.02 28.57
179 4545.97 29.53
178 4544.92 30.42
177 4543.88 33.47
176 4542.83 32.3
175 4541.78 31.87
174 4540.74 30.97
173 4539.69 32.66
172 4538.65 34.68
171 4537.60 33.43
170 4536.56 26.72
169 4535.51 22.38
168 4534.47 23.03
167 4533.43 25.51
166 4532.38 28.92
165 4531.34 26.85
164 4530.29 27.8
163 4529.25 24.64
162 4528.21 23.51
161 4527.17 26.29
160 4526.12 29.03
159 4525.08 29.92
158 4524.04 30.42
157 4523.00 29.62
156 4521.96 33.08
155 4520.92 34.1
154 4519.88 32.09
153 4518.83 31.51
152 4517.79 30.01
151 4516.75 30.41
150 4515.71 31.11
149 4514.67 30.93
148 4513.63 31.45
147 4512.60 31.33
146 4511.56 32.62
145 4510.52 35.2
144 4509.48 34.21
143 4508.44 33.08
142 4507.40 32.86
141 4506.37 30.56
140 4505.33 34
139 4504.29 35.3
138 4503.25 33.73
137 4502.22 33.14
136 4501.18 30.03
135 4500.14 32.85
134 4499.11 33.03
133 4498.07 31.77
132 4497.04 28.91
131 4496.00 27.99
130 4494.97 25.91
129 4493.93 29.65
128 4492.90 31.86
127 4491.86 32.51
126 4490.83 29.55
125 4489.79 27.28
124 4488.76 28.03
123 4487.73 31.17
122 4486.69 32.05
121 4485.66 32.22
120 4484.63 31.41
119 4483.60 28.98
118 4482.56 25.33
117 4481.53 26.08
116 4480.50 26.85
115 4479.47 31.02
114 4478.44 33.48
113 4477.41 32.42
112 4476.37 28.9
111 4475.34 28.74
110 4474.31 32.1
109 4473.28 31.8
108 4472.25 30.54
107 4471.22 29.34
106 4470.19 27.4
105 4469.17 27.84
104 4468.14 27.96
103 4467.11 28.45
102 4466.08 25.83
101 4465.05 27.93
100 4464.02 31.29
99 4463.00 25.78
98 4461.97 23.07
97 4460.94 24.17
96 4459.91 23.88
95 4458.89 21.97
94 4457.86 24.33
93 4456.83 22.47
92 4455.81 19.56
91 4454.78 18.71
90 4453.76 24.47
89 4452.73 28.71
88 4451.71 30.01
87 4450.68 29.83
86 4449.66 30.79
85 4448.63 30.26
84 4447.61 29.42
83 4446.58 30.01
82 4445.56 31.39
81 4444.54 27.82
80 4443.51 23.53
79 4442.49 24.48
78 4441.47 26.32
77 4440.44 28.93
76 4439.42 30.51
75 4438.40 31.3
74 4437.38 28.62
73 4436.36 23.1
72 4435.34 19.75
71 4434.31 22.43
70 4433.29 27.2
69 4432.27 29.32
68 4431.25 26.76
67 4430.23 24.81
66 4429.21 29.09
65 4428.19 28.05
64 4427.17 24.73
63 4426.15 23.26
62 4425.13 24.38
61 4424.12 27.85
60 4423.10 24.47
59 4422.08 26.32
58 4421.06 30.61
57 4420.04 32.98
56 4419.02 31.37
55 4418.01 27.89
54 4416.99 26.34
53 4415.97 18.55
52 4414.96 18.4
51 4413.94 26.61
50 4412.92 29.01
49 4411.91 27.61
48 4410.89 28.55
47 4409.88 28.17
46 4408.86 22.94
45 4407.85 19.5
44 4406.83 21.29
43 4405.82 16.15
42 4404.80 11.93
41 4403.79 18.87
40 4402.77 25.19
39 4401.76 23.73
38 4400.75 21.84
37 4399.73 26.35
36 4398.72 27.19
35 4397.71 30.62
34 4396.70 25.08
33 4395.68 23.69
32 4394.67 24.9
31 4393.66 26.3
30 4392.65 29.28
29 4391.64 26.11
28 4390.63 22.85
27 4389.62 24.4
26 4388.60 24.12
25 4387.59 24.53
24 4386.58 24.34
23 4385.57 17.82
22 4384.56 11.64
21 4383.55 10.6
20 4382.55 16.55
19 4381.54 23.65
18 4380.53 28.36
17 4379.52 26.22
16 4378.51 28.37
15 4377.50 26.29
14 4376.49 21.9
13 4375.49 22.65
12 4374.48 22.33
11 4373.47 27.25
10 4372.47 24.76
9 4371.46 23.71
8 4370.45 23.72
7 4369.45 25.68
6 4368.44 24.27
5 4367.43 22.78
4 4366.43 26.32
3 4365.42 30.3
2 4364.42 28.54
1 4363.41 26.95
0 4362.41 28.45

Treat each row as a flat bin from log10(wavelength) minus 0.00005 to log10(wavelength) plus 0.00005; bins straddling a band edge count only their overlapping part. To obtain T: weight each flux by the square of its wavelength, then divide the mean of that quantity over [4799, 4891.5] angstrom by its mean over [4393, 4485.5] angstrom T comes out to 1.43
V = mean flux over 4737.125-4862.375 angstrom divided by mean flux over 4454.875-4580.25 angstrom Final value 1.1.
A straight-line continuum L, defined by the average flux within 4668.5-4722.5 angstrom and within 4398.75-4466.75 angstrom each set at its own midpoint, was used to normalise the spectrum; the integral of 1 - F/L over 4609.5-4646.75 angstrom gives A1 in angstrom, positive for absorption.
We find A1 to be -3.7 angstrom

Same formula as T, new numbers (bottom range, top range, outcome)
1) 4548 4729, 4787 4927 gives 1.08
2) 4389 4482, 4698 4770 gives 1.38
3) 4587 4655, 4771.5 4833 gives 1.08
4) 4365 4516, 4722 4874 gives 1.39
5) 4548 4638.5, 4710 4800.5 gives 1.06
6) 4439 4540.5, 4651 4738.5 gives 1.20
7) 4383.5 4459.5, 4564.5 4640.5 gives 1.40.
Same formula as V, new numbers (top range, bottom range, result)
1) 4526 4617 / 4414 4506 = 1.12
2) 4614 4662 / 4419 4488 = 1.20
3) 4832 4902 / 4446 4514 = 1.07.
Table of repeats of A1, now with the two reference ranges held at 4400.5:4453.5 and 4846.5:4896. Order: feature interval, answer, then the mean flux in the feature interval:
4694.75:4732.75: -3.4 angstrom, 31.6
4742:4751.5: -1.3 angstrom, 33.4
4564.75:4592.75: -4.7 angstrom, 32.3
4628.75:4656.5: -4.0 angstrom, 32.3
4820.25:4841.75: -1.3 angstrom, 32.1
